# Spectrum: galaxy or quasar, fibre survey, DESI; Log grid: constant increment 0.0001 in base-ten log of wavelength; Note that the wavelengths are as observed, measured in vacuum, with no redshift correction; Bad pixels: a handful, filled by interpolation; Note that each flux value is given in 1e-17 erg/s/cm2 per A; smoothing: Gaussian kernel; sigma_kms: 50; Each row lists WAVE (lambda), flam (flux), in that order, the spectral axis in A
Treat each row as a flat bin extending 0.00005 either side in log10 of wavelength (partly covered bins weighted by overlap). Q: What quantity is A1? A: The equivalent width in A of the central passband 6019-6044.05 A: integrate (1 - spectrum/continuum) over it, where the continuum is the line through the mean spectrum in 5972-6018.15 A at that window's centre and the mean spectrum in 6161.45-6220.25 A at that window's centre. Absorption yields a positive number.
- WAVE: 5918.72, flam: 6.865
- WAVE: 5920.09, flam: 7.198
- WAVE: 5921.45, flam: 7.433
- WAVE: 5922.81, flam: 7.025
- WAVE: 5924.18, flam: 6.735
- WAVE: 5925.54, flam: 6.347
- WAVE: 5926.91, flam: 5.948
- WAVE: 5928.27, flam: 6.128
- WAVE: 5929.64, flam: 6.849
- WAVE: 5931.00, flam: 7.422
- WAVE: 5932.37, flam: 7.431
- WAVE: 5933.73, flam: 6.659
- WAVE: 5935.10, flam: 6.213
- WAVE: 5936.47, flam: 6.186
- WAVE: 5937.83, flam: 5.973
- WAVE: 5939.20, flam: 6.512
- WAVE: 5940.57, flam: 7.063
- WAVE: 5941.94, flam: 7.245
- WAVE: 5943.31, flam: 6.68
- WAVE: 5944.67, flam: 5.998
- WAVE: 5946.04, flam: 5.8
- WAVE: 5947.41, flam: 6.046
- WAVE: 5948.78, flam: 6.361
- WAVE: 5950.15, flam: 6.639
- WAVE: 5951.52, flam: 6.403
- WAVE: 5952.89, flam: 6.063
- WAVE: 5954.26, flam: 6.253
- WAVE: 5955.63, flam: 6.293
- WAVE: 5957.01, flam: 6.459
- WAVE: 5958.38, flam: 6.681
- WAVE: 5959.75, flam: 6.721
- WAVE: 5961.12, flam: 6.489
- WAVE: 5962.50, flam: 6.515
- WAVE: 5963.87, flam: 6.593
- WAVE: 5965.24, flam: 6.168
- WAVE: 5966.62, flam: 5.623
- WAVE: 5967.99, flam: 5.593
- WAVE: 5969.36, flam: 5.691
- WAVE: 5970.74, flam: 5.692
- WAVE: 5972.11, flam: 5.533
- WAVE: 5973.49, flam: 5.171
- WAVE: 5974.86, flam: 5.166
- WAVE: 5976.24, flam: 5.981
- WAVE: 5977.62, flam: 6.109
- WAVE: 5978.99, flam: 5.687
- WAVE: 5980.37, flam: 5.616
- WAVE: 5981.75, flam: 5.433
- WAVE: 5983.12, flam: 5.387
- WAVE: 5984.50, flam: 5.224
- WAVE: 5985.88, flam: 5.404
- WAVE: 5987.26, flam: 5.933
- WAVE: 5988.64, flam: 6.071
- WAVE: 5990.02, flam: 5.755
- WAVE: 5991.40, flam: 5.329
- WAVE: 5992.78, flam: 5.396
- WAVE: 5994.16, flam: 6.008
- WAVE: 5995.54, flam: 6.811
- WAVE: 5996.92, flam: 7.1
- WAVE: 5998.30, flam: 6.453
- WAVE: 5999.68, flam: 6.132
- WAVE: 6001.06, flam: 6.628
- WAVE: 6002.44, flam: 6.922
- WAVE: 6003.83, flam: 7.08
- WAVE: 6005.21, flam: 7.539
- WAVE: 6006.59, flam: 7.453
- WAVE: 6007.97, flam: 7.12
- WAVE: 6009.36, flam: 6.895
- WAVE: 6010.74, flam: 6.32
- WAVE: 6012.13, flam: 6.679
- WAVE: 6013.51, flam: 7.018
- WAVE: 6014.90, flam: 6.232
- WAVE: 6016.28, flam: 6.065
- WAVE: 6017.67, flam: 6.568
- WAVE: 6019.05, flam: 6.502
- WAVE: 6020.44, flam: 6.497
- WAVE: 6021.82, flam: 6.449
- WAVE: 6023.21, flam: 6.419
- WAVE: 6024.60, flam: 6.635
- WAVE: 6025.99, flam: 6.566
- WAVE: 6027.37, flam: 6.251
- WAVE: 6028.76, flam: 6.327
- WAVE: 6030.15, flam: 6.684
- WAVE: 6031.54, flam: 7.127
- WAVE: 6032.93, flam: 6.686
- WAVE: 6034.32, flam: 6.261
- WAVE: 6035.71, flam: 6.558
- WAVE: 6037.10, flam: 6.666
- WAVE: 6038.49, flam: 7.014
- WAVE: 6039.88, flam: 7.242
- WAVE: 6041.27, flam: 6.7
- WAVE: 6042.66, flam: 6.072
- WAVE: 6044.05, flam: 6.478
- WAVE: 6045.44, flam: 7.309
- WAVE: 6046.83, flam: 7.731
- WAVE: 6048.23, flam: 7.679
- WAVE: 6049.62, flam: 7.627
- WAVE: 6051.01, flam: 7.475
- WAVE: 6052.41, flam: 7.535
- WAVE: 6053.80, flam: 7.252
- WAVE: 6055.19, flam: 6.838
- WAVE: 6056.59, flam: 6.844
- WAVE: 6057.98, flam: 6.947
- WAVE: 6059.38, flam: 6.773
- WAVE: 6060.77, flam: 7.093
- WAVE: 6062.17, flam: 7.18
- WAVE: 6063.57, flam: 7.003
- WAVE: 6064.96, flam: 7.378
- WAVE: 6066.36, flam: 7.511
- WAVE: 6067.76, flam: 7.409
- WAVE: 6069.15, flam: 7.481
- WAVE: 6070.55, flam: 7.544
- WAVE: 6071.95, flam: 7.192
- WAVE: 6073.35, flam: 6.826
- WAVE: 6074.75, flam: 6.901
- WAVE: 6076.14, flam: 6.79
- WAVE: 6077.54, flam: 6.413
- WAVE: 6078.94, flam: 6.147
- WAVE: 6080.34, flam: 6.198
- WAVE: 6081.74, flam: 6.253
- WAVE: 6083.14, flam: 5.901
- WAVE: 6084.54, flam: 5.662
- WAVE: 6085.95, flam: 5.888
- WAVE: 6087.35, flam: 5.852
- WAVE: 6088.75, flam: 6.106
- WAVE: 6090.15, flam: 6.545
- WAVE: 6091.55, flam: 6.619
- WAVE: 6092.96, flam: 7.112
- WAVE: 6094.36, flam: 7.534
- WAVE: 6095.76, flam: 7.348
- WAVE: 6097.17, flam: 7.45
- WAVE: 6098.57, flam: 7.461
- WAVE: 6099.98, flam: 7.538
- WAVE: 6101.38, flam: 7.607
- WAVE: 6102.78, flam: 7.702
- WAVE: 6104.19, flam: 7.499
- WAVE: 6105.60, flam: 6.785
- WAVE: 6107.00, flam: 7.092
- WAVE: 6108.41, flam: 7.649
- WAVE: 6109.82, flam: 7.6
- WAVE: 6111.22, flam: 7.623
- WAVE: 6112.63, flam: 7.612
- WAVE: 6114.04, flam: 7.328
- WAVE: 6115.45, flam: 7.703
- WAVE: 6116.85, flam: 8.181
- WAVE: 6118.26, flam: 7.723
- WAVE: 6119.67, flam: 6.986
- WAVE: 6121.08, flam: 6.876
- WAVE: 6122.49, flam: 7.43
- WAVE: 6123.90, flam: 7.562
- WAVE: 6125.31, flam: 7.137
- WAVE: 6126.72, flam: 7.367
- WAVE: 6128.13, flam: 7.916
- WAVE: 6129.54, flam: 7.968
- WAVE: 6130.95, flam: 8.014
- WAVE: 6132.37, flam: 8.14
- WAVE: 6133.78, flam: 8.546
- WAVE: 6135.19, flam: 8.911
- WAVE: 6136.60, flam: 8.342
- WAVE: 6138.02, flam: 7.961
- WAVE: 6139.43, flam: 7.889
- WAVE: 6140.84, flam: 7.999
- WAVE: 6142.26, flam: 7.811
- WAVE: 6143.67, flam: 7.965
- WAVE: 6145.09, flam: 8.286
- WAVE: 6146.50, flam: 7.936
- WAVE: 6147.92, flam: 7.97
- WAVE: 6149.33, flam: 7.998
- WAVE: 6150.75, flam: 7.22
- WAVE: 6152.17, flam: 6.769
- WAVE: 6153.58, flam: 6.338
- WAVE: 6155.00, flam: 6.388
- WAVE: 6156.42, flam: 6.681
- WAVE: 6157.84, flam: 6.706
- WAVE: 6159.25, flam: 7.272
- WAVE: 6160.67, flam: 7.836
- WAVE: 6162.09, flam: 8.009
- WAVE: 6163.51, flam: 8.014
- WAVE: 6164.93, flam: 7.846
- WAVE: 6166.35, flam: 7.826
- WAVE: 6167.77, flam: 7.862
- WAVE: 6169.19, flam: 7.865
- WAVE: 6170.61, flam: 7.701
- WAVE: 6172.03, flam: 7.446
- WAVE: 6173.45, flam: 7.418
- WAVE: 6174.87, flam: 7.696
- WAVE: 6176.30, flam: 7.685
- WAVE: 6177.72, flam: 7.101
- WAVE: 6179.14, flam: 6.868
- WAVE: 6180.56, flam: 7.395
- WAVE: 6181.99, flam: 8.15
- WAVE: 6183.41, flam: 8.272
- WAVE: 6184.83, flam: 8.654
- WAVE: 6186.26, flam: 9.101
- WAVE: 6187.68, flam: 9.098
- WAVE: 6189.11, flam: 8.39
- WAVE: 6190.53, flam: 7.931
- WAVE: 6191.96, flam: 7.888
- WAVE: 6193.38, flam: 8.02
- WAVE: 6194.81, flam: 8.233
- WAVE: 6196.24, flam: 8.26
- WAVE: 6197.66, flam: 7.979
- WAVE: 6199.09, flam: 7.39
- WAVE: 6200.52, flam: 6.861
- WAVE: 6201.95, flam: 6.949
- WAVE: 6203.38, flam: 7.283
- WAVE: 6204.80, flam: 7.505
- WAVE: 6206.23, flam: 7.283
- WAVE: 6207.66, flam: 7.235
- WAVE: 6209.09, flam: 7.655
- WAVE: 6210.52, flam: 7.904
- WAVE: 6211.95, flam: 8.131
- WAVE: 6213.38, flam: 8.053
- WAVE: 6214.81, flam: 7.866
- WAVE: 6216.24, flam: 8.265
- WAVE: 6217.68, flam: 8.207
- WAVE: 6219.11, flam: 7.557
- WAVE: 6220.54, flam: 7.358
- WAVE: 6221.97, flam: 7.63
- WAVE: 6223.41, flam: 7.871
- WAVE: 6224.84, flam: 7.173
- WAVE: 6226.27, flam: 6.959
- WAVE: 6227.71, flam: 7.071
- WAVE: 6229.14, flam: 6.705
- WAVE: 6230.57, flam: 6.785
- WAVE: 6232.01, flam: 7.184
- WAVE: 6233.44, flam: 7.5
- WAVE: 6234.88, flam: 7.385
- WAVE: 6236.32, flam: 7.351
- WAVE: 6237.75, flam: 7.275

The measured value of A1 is -0.4 A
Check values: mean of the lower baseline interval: 6.19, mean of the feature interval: 6.59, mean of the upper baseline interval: 7.82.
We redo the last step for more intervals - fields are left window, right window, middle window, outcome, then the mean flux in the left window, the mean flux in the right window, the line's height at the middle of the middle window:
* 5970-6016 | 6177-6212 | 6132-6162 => -0.99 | 6.16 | 7.82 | 7.43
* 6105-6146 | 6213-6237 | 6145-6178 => 0.66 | 7.74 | 7.46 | 7.64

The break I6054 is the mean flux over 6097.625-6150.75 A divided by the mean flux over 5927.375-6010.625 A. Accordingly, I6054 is 1.23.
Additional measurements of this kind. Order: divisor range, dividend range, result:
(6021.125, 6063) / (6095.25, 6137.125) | 1.11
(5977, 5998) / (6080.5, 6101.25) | 1.15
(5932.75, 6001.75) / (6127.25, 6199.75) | 1.28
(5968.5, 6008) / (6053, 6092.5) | 1.11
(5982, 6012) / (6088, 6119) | 1.16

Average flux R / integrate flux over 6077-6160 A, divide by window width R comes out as 7.3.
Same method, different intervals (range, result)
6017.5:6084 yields 6.85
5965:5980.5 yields 5.66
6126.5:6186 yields 7.73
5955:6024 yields 6.21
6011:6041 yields 6.59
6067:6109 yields 6.88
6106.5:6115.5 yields 7.51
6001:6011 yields 7.05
